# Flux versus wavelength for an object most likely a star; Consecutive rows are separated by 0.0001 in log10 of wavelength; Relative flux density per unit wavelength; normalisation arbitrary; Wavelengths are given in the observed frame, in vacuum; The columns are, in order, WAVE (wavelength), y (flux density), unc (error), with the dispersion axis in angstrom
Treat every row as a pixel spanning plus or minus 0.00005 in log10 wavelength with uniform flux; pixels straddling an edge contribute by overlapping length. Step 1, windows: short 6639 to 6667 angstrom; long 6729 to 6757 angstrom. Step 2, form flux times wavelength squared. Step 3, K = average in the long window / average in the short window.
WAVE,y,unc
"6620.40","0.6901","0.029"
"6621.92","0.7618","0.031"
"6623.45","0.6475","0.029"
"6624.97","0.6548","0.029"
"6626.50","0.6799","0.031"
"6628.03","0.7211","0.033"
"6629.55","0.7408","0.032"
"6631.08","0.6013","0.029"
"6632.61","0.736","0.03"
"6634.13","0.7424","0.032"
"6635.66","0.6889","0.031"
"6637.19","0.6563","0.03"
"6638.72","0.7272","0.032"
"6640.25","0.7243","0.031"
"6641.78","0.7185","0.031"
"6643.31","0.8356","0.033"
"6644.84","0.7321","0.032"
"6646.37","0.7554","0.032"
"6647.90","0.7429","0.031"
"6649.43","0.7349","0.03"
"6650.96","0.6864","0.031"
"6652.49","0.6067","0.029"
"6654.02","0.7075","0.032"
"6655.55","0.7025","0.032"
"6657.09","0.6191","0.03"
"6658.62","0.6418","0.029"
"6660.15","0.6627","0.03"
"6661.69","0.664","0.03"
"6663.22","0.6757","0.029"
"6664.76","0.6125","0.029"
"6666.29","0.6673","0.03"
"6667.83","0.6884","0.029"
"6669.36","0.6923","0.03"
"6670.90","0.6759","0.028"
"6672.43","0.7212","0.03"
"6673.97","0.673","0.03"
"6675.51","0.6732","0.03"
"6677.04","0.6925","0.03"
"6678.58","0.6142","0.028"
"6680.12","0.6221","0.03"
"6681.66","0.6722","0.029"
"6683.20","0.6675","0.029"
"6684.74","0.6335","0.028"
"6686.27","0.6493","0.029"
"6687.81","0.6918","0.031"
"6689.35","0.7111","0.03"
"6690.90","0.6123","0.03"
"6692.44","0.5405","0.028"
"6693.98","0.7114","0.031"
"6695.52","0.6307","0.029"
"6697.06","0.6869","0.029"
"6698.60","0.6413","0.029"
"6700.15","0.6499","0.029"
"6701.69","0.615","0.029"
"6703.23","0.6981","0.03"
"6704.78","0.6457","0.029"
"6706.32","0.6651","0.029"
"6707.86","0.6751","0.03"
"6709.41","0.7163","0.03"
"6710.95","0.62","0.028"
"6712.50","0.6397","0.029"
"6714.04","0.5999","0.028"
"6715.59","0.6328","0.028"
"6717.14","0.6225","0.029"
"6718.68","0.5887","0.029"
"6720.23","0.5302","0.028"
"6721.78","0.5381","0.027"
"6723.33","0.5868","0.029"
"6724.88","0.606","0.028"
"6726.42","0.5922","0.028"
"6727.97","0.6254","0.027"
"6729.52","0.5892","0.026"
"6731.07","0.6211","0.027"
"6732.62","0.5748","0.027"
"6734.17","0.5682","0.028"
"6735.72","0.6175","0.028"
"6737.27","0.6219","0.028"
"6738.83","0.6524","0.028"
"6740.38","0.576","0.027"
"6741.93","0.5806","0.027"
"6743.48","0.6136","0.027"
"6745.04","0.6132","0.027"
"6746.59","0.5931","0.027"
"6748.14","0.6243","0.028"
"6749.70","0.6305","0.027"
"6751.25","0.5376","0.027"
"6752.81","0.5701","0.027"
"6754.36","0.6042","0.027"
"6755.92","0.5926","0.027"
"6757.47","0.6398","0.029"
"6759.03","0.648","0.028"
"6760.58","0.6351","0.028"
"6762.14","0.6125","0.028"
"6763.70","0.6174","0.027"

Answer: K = 0.89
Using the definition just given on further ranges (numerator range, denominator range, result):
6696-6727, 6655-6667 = 0.97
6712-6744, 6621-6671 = 0.88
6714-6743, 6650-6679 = 0.91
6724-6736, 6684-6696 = 0.93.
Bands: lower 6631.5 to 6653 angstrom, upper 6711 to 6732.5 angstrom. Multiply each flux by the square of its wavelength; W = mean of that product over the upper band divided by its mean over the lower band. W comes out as 0.85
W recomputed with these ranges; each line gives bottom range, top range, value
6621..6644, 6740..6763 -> 0.89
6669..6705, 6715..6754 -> 0.92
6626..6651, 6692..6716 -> 0.92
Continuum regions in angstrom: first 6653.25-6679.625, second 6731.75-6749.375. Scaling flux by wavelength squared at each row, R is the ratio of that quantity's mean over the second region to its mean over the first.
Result 0.92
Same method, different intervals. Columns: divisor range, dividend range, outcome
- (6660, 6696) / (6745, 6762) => 0.94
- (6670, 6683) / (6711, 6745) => 0.91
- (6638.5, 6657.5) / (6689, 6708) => 0.92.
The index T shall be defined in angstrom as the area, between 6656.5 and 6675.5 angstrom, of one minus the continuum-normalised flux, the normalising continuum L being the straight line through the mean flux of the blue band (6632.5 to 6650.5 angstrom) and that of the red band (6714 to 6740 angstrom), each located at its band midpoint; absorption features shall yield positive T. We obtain 0.72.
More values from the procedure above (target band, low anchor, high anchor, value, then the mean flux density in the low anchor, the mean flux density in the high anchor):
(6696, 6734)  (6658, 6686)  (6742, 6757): 0.3 angstrom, 0.664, 0.598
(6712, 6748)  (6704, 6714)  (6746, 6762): 1.9 angstrom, 0.656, 0.608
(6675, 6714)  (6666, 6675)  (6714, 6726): -1.0 angstrom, 0.687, 0.587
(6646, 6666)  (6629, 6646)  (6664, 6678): 0.6 angstrom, 0.719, 0.677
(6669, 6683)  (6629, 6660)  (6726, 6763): 0.1 angstrom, 0.704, 0.606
